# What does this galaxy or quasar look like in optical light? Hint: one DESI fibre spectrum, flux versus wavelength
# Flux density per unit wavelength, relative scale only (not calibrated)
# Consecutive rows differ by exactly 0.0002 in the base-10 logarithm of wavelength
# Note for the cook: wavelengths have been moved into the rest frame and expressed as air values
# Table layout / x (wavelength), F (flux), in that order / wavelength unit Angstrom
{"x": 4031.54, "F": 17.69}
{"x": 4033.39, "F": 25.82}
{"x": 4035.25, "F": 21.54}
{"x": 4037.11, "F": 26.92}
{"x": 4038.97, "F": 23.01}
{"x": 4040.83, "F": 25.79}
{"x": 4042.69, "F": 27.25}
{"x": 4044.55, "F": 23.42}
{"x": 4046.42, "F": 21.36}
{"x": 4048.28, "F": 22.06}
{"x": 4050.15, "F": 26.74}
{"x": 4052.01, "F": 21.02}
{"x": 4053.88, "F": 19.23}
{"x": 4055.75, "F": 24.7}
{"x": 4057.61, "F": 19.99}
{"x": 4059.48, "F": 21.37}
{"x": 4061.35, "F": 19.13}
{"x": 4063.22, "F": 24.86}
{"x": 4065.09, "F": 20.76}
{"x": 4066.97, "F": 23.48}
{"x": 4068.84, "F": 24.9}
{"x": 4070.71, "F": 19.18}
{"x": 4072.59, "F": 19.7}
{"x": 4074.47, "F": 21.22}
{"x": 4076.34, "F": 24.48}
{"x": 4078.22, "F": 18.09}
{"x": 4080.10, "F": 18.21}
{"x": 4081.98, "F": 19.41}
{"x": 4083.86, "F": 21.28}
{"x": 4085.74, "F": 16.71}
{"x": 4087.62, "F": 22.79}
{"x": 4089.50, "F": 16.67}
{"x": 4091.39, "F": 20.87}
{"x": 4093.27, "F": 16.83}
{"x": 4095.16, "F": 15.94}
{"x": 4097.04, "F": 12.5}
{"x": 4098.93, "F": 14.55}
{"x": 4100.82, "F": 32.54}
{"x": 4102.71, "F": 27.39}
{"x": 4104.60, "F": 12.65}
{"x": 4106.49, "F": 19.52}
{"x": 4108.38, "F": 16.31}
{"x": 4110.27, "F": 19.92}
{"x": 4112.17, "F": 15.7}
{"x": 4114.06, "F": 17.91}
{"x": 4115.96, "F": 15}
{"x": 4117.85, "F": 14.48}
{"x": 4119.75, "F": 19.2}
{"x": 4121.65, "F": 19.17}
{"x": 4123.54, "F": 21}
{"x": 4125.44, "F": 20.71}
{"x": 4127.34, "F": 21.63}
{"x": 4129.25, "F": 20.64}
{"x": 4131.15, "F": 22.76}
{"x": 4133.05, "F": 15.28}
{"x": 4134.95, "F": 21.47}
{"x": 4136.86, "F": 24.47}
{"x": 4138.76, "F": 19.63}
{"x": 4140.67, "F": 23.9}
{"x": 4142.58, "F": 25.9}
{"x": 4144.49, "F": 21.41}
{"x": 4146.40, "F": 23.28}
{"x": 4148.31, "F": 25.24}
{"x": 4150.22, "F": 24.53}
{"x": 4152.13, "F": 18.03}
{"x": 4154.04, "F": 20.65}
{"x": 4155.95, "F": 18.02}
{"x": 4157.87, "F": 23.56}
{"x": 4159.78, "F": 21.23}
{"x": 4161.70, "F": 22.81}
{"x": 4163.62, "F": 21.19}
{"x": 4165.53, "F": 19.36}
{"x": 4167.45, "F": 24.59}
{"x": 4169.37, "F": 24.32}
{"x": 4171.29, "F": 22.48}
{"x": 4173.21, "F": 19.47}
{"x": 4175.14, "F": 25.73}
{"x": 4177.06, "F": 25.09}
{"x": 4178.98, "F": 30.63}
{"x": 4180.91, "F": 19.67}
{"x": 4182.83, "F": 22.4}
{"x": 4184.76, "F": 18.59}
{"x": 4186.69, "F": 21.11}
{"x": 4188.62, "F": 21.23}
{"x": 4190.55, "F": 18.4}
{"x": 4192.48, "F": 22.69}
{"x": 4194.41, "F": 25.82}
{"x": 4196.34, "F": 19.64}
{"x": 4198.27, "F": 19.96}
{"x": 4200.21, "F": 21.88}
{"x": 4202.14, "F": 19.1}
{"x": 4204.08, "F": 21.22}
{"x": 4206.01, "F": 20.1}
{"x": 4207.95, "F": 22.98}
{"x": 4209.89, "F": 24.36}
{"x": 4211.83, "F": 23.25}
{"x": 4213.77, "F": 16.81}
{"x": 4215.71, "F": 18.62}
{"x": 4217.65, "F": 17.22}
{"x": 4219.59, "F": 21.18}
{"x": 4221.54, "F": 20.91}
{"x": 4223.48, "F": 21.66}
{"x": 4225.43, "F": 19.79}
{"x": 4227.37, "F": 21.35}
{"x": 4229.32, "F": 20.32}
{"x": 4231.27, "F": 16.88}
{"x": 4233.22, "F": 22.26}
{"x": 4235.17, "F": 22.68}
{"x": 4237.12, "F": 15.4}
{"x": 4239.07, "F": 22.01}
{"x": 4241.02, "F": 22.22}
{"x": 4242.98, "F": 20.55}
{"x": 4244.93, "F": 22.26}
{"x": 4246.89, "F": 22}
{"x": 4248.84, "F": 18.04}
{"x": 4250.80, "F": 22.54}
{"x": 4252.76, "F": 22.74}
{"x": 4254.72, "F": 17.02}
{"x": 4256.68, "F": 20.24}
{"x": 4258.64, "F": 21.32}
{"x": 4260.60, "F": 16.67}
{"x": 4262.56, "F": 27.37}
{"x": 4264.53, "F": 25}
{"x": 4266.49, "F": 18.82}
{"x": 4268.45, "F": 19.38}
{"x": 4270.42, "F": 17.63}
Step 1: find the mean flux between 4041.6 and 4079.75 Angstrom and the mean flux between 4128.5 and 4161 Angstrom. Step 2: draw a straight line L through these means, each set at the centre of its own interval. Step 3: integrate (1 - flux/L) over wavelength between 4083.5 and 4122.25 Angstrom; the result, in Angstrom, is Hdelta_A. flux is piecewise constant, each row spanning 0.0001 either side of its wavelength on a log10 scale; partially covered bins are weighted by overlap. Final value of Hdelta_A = 6.2 Angstrom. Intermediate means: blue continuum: 22.1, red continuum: 21.8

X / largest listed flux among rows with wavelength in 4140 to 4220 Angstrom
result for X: 30.63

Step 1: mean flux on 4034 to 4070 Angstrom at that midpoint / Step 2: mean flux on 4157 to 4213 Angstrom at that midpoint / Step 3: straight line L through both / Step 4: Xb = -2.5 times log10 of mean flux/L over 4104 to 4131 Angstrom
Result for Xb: 0.23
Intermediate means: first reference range 23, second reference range 22.1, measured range 18.3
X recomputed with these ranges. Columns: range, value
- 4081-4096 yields 22.79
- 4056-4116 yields 32.54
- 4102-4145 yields 27.39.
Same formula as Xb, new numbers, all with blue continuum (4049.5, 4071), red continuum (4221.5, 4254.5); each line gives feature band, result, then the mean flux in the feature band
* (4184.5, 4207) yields 0.01 mag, 20.9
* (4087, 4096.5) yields 0.20 mag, 18.2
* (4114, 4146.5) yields 0.06 mag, 20.4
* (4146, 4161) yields -0.02 mag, 21.8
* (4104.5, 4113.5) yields 0.25 mag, 17.3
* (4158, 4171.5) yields -0.05 mag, 22.4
